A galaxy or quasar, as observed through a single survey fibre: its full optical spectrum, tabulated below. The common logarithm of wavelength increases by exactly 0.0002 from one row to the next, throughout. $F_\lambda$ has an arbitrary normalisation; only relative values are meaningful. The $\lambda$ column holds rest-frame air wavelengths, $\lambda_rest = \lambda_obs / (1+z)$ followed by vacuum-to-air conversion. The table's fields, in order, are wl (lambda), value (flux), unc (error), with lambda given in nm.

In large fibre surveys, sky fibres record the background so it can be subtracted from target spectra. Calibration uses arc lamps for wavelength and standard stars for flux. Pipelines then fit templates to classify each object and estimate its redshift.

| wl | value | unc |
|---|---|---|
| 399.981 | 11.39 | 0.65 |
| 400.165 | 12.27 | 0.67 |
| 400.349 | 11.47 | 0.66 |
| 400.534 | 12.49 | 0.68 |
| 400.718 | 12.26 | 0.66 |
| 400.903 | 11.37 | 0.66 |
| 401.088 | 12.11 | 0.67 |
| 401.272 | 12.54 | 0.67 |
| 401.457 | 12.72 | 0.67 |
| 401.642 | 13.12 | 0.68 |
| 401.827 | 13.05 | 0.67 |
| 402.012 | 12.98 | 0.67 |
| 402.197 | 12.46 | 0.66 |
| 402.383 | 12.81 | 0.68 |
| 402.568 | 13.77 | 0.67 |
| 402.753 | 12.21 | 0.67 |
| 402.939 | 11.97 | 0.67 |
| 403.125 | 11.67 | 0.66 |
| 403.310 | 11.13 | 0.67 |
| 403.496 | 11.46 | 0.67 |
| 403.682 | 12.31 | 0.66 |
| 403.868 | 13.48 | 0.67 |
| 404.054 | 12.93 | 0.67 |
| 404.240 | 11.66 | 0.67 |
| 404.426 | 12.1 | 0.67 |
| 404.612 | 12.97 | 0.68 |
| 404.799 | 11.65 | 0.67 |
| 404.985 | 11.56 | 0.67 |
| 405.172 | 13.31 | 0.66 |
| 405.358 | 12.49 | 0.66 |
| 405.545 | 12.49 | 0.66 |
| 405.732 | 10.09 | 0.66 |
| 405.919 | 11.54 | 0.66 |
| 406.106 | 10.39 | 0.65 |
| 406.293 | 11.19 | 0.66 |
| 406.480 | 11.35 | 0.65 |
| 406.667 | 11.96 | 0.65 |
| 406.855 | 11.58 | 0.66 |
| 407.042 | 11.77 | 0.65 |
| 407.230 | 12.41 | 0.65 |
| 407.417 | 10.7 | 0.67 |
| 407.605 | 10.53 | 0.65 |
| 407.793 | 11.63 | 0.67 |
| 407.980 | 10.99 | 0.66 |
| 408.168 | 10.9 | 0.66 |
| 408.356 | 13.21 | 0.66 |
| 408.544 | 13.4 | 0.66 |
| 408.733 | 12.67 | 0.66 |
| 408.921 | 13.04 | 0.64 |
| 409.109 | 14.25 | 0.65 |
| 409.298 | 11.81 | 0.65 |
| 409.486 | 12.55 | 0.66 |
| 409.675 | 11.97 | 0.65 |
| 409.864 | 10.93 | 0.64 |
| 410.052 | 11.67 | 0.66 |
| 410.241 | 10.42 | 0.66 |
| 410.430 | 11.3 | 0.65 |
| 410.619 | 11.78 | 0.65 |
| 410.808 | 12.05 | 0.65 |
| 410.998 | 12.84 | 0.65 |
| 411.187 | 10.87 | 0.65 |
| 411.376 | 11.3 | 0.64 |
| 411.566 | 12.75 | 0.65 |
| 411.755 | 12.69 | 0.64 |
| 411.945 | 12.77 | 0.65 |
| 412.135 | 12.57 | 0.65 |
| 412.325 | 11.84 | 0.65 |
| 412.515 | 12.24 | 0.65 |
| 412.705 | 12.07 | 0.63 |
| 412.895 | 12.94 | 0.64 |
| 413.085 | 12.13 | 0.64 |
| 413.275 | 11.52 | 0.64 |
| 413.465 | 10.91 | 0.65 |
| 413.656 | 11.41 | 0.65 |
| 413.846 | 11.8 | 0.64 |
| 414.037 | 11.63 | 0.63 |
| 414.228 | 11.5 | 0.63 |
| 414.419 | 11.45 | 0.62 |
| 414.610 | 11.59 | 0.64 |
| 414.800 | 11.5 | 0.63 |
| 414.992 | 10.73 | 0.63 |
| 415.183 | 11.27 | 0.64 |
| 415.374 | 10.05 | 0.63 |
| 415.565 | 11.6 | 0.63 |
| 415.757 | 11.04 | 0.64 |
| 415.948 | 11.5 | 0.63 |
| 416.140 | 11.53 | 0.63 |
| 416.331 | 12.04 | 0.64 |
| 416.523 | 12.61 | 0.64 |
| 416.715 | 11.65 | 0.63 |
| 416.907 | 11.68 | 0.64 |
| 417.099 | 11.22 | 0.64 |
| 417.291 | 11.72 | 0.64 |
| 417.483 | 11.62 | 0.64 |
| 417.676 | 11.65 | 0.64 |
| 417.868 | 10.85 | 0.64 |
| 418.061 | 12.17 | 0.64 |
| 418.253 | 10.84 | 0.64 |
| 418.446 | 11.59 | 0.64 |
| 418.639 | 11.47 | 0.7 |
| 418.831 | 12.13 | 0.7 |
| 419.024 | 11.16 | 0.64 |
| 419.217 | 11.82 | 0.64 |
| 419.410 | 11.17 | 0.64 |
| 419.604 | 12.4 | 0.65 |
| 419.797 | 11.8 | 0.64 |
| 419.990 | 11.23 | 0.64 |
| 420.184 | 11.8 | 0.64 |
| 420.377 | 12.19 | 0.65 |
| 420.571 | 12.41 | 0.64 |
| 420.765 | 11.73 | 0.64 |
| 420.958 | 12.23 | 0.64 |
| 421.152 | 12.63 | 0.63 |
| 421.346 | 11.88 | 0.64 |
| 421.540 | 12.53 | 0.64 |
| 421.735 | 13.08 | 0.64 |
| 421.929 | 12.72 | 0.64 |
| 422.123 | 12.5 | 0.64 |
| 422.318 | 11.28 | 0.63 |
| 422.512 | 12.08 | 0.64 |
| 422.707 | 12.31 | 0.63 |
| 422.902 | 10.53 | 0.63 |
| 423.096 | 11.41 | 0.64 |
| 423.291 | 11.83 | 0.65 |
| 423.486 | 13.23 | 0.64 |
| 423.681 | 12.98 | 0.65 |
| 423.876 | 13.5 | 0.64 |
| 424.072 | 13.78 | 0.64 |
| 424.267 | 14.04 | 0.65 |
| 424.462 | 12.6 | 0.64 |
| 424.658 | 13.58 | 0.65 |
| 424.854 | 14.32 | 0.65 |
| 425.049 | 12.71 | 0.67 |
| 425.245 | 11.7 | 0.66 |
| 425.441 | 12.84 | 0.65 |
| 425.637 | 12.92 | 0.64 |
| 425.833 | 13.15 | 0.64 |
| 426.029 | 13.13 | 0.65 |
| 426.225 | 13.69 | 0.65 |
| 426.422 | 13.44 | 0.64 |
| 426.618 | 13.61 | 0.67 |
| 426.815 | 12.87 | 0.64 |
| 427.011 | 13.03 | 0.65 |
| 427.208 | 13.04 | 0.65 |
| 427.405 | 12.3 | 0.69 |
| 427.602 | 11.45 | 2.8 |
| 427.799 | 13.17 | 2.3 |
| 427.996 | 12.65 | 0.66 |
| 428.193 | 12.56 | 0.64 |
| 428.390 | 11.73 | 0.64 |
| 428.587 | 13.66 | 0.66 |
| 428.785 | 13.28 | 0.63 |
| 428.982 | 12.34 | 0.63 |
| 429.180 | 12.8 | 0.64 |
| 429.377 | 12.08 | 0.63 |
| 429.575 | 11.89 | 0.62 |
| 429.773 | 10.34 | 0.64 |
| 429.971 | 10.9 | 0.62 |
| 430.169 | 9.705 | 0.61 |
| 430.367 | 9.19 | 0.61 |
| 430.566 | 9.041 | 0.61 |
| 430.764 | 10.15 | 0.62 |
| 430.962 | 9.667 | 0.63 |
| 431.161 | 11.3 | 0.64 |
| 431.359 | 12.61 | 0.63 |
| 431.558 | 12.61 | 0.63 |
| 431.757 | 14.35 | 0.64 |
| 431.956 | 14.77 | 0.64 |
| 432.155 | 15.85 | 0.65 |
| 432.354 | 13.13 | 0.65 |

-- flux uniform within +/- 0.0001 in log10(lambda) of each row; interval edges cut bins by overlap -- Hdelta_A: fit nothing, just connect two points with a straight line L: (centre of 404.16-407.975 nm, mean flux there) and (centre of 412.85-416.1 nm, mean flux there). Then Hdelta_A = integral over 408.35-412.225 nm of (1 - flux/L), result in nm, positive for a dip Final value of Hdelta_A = -0.22 nm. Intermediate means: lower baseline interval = 11.7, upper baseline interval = 11.4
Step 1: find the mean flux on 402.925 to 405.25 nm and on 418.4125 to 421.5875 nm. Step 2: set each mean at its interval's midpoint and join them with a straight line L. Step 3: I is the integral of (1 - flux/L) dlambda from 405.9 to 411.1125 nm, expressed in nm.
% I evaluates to 0.12 nm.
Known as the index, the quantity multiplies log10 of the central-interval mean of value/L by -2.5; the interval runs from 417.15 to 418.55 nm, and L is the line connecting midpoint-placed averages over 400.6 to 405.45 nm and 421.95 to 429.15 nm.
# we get 0.10 mag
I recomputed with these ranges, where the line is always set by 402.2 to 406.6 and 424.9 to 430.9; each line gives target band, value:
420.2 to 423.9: -0.03 nm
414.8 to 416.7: 0.11 nm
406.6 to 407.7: 0.05 nm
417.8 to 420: 0.10 nm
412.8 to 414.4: 0.05 nm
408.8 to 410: -0.03 nm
